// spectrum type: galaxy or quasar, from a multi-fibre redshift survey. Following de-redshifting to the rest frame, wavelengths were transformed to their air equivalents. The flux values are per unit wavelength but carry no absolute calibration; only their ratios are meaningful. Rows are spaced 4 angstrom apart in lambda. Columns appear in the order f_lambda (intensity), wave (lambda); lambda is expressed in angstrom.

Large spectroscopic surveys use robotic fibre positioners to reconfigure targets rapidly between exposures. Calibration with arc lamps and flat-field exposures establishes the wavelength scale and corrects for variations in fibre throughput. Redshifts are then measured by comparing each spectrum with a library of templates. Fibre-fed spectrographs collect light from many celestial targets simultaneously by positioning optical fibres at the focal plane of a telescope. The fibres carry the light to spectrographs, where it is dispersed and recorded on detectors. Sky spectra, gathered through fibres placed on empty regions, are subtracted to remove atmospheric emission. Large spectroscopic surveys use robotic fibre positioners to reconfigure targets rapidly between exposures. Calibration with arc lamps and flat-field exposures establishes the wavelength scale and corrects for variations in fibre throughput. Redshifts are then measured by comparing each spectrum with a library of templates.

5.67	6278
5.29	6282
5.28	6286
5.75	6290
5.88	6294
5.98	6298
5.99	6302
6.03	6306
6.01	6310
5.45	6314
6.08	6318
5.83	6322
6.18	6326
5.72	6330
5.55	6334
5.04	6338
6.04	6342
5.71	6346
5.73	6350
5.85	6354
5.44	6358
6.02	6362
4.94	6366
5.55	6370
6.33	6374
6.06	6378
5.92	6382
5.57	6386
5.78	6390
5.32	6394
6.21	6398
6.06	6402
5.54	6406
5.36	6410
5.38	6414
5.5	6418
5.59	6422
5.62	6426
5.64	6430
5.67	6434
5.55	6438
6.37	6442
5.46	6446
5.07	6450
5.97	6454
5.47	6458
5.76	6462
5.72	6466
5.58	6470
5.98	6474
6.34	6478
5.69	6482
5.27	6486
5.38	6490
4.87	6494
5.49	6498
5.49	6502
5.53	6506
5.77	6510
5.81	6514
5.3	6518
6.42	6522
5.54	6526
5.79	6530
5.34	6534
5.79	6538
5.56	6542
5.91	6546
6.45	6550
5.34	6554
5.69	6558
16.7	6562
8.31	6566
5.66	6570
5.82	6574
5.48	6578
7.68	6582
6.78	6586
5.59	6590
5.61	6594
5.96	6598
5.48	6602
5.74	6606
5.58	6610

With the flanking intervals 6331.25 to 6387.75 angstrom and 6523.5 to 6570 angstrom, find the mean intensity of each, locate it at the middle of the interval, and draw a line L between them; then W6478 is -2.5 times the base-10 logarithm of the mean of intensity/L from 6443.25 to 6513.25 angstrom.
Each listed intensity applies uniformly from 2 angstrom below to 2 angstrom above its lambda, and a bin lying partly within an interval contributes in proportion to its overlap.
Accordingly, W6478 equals 0.15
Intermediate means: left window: 5.7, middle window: 5.59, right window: 6.89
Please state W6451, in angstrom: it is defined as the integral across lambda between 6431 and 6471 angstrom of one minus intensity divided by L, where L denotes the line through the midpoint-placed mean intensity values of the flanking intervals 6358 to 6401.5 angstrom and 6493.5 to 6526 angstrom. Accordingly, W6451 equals 0.1 angstrom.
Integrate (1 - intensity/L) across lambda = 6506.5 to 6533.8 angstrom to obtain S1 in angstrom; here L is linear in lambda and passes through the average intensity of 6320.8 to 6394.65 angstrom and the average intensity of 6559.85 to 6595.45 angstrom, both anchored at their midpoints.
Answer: 5.1 angstrom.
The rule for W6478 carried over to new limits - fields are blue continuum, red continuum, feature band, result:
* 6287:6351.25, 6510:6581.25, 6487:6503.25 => 0.20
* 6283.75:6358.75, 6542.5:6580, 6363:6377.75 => 0.07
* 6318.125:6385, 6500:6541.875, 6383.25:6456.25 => 0.01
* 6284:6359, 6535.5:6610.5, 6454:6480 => 0.08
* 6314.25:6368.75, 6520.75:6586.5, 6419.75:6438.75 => 0.09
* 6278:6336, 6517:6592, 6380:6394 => 0.07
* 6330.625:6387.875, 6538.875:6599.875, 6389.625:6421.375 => 0.06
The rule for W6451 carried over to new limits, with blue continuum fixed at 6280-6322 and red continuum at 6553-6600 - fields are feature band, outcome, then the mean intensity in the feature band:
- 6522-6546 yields 4.1 angstrom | 5.7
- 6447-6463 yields 2.4 angstrom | 5.55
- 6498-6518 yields 3.4 angstrom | 5.6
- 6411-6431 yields 2.6 angstrom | 5.53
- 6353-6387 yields 2.0 angstrom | 5.74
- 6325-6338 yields 0.6 angstrom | 5.67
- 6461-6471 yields 1.3 angstrom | 5.69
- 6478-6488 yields 1.5 angstrom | 5.65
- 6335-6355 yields 1.1 angstrom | 5.66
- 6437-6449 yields 1.3 angstrom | 5.75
